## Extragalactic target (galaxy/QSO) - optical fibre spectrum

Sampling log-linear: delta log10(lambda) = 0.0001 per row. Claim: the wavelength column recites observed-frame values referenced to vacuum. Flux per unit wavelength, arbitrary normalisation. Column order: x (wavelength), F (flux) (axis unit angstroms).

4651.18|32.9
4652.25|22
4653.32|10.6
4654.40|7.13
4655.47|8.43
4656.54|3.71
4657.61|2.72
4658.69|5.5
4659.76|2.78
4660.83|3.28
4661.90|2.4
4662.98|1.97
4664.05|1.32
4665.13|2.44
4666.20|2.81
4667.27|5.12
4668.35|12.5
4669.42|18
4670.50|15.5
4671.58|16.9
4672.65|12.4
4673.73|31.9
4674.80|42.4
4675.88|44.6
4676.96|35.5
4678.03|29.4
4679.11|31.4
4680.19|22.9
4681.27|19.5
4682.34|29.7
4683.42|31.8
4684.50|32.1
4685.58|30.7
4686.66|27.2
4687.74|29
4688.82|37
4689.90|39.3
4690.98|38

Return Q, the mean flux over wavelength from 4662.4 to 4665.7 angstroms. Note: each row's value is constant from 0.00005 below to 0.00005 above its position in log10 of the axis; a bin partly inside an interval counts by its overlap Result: 1.92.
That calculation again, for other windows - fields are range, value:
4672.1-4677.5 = 33.4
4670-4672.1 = 16.2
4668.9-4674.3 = 19.1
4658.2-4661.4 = 3.82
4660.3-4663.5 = 2.55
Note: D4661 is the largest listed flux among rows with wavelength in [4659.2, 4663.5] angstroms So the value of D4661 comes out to 3.28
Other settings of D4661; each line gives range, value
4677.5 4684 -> 31.8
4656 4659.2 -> 5.5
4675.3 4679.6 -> 44.6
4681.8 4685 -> 32.1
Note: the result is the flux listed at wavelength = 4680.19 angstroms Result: 22.9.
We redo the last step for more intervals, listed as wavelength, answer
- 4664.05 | 1.32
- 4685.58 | 30.7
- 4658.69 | 5.5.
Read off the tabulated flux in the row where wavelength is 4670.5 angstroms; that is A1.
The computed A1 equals 15.5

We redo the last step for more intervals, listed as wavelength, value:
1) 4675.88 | 44.6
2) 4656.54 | 3.71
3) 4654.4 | 7.13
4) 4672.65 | 12.4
